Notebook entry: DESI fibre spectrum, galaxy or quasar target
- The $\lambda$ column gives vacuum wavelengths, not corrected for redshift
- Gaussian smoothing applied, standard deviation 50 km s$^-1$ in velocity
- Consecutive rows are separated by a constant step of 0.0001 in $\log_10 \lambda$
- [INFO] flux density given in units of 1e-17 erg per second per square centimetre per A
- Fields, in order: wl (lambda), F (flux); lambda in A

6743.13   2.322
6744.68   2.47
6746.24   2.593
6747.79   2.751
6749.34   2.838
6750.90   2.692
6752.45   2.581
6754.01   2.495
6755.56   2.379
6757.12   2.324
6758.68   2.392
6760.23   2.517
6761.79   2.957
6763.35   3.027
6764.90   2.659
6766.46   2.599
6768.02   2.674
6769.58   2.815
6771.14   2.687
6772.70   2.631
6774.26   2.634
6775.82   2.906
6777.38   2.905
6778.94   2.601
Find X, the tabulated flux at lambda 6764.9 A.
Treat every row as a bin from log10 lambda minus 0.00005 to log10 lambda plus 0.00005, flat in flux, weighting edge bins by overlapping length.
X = 2.659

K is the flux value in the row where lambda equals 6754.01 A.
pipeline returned 2.495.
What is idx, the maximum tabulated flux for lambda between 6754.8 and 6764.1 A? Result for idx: 3.027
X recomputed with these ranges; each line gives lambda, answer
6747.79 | 2.751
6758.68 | 2.392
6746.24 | 2.593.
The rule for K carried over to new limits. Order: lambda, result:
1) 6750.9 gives 2.692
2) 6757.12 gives 2.324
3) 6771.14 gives 2.687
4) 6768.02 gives 2.674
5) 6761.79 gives 2.957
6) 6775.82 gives 2.906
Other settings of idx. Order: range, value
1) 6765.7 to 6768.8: 2.674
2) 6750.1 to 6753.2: 2.692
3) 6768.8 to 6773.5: 2.815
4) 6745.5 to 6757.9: 2.838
